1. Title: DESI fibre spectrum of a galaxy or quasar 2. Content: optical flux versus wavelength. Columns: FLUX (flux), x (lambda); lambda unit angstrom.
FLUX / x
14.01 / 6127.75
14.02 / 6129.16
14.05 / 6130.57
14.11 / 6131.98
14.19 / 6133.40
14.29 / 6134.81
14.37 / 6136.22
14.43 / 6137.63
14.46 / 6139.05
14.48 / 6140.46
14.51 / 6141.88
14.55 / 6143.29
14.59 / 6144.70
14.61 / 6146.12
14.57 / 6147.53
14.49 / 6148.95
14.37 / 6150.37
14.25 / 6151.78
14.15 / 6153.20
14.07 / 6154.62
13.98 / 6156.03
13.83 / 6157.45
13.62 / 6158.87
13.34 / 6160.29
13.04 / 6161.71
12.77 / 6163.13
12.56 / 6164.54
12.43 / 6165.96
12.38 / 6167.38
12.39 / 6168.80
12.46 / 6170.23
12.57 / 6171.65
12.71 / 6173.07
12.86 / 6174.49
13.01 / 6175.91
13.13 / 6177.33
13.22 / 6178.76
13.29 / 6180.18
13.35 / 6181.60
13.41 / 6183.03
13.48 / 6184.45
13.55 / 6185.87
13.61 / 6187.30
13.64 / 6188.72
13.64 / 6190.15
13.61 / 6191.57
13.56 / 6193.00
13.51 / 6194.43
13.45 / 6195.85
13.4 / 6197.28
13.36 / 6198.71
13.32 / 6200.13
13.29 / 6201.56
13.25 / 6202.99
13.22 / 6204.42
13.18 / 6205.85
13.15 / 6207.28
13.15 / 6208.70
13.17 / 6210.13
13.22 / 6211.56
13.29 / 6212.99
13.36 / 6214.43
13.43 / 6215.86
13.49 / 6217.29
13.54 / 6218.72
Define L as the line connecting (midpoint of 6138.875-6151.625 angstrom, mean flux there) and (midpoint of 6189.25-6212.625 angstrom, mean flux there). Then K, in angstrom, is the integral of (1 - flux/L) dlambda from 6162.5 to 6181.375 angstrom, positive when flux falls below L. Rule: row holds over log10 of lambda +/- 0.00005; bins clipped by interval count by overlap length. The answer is 1.60 angstrom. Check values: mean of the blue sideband 14.5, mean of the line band 12.8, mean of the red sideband 13.3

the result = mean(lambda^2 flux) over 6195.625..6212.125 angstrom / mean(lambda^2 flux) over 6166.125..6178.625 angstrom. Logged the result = 1.06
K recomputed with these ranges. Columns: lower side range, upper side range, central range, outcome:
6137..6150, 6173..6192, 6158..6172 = 1.11 angstrom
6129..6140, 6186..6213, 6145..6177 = 1.17 angstrom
